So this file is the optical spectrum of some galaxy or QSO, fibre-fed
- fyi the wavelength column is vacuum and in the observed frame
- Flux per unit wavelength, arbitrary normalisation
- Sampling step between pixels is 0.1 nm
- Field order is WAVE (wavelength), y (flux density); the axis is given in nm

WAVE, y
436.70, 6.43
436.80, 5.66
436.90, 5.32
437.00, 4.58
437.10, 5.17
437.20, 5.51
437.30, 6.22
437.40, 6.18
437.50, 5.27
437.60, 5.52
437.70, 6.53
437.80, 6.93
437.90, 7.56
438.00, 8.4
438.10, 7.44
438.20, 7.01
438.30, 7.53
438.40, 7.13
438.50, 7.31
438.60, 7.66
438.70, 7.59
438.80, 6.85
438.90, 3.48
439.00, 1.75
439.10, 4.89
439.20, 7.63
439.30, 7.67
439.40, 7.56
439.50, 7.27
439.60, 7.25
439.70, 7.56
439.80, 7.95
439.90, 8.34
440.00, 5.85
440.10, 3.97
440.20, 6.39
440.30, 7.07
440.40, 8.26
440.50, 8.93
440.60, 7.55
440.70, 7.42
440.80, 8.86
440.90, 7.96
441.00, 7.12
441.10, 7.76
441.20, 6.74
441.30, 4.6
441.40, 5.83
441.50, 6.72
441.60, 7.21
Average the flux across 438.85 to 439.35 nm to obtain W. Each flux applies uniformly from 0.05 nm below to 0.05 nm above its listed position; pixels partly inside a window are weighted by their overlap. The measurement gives 5.08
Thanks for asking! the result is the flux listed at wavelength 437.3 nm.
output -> 6.22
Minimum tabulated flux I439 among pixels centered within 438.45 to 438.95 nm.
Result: 3.48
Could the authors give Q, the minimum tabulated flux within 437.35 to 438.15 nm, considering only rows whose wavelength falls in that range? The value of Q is 5.27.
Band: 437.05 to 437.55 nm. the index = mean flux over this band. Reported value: 5.67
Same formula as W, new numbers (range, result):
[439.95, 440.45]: 6.31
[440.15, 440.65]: 7.64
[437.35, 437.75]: 5.87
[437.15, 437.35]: 5.87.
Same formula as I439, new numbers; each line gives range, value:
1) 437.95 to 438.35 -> 7.01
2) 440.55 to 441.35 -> 4.6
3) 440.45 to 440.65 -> 7.55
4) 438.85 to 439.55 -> 1.75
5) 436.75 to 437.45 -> 4.58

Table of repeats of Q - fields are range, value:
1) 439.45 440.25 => 3.97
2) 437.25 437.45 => 6.18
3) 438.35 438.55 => 7.13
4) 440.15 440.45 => 6.39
